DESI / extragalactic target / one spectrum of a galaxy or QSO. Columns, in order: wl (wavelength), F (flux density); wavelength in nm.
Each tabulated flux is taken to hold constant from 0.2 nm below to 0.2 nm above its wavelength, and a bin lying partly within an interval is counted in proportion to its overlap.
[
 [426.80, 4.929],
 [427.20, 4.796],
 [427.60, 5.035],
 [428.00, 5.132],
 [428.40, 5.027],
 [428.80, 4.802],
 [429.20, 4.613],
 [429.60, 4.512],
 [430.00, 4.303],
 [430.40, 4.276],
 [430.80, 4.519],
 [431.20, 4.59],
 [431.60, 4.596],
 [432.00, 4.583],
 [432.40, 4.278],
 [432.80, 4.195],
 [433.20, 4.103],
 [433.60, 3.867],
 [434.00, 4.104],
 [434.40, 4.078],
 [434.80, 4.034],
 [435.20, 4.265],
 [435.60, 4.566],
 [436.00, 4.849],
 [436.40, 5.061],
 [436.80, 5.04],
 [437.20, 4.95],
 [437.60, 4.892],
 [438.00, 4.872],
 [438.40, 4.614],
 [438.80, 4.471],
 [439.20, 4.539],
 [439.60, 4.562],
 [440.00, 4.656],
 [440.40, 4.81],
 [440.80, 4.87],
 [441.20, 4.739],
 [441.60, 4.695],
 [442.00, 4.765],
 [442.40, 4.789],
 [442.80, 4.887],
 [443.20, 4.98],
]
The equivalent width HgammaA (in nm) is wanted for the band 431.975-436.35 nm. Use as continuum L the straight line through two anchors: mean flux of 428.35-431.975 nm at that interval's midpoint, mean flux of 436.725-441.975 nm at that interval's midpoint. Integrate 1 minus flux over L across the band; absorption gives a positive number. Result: 0.340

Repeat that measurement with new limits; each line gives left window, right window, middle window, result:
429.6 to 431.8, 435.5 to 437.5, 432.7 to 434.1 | 0.184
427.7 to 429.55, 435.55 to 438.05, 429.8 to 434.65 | 0.595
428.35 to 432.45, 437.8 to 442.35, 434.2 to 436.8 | 0.060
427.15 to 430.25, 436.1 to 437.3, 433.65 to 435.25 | 0.278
